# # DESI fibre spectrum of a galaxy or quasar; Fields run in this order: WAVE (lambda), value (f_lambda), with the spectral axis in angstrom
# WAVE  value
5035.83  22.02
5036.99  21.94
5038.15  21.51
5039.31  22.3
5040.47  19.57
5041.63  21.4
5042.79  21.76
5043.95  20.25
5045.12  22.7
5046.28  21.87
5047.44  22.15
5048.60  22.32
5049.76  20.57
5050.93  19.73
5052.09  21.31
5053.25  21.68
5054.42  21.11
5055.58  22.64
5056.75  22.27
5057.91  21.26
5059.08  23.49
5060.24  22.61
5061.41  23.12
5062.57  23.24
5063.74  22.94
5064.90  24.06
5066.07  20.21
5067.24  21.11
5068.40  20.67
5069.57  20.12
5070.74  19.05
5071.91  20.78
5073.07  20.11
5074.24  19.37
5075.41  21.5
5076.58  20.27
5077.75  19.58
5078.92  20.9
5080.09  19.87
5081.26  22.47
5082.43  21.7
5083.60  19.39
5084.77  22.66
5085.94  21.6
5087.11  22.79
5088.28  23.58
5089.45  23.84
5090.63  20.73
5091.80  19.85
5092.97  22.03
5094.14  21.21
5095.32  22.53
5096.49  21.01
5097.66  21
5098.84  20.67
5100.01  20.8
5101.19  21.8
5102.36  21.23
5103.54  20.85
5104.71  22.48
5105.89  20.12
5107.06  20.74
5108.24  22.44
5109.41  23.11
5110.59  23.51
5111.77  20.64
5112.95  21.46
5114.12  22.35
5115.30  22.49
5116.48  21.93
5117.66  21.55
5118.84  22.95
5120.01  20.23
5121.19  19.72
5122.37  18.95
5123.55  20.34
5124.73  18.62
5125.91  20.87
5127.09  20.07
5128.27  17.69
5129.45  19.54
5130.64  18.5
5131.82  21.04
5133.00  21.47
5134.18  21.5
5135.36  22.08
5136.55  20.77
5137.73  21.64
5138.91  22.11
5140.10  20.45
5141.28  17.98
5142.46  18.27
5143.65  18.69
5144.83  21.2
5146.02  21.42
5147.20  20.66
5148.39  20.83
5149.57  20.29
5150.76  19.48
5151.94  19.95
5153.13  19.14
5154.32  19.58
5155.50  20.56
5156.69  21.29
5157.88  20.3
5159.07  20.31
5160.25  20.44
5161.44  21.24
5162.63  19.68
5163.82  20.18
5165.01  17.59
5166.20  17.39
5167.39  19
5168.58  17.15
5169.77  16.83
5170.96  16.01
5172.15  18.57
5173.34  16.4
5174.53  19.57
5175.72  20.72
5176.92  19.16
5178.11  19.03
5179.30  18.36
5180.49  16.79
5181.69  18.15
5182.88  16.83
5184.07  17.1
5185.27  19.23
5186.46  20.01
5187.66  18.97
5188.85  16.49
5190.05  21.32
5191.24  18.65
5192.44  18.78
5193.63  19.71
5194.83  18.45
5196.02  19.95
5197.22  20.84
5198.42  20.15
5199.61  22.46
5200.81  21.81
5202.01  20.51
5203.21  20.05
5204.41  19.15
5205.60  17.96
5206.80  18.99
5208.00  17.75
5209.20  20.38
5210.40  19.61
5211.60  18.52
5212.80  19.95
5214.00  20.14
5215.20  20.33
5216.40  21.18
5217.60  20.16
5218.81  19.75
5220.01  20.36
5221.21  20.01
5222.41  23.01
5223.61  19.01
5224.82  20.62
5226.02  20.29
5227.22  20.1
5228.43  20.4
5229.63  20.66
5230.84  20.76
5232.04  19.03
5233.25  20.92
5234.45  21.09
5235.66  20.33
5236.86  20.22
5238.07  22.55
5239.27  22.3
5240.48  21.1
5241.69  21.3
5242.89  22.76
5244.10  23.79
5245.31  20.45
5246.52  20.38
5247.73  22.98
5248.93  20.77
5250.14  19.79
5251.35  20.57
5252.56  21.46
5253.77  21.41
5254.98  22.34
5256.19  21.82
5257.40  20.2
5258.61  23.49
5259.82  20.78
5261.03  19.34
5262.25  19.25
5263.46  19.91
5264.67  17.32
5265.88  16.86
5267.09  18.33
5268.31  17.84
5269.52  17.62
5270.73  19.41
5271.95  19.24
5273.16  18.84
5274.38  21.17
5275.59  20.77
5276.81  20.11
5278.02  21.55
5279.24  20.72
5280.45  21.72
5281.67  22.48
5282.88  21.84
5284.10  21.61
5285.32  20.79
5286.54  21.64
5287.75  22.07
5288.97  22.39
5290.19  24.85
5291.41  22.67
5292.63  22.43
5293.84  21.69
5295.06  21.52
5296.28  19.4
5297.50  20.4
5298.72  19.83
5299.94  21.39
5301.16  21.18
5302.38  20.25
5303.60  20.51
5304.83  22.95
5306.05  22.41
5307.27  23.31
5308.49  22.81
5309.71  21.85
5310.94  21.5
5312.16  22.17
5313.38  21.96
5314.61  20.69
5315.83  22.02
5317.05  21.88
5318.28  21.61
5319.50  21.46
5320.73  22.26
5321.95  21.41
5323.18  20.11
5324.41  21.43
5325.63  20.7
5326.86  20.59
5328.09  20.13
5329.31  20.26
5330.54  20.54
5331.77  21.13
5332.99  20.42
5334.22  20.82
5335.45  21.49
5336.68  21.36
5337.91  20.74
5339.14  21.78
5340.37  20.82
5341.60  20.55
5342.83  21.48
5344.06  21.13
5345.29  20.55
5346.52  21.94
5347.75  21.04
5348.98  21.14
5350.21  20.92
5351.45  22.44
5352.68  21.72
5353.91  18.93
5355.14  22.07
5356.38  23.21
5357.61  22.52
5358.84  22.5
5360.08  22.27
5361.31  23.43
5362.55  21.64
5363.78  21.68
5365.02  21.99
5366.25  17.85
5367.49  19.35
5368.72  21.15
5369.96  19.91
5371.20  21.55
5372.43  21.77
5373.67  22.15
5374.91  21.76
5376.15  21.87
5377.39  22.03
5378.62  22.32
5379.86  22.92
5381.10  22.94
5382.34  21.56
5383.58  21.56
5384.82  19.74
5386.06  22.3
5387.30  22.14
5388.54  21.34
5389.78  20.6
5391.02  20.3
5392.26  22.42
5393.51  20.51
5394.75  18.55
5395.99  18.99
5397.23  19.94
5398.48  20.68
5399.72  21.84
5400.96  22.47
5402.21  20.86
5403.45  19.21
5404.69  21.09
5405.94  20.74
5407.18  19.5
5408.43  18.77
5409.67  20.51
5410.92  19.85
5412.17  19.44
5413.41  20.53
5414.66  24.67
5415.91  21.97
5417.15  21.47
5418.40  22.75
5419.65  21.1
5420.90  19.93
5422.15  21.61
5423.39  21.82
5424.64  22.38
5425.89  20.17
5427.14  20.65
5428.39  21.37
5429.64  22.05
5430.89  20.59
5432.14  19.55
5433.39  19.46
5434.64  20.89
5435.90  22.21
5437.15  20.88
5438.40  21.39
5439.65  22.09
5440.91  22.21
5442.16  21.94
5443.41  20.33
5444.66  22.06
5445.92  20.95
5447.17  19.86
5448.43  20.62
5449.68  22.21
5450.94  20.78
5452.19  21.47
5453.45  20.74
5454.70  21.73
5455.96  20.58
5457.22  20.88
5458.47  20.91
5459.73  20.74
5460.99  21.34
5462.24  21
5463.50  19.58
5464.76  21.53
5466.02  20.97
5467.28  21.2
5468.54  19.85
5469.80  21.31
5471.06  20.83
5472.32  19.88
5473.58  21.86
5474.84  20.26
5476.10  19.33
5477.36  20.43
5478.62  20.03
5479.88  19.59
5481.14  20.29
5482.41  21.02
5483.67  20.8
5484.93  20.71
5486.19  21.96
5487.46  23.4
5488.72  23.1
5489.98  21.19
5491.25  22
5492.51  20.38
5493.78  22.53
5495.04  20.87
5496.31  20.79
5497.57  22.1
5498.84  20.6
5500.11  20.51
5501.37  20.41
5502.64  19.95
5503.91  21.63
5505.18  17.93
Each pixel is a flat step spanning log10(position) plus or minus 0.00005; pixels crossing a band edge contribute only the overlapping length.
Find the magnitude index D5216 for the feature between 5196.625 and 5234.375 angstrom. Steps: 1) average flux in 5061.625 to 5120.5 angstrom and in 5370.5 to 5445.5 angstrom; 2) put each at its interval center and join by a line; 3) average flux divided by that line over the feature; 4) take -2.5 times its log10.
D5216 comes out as 0.06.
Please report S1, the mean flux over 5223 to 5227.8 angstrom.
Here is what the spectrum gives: 20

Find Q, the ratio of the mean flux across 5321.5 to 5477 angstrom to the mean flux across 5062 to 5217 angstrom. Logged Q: 1.04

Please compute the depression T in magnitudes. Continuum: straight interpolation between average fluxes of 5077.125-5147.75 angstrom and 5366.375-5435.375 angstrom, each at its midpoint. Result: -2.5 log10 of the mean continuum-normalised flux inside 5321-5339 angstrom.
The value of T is 0.01 mag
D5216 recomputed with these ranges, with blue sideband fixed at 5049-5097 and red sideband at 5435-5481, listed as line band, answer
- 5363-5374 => 0.012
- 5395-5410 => 0.034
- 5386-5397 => 0.017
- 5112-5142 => 0.037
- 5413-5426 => -0.039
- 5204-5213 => 0.122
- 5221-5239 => 0.030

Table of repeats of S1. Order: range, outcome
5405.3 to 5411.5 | 19.9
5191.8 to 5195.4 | 19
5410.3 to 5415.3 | 21.1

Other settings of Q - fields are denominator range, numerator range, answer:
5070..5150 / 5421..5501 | 1.01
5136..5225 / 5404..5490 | 1.07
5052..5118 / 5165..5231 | 0.90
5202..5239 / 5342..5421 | 1.05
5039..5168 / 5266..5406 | 1.01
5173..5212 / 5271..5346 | 1.11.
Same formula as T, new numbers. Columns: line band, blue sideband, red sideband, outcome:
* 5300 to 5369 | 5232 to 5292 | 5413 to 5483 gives -0.022 mag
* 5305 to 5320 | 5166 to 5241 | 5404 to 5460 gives -0.090 mag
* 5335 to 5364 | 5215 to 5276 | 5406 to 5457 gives -0.038 mag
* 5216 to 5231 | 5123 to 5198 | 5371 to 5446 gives -0.031 mag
